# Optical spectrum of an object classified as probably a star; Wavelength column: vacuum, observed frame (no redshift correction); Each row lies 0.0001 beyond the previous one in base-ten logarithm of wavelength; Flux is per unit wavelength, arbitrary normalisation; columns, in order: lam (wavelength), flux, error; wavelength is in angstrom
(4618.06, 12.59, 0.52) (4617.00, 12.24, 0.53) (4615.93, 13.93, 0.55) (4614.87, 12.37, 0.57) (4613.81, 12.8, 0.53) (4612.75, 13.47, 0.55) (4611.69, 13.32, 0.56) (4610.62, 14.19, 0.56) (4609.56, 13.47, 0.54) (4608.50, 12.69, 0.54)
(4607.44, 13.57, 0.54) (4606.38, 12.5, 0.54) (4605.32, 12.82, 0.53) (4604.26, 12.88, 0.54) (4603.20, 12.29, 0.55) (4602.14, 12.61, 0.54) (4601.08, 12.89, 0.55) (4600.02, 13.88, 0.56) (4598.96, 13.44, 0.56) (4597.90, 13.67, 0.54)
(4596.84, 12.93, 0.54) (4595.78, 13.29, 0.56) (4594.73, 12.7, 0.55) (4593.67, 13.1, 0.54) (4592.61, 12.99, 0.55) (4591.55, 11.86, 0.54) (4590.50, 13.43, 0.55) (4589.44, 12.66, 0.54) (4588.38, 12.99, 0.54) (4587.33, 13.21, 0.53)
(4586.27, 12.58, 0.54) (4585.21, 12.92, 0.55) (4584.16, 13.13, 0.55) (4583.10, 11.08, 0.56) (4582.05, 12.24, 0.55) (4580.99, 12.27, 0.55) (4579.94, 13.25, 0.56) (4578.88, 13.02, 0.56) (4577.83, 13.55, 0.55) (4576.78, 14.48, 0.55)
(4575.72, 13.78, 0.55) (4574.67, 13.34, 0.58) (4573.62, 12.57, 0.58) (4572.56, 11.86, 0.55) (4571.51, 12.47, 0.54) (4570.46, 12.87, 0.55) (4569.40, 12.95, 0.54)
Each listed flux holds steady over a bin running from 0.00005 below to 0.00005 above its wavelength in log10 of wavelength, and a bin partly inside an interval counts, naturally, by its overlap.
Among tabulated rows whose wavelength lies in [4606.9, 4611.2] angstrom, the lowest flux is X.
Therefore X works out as 12.69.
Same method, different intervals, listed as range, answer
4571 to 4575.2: 11.86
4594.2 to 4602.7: 12.61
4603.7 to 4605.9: 12.82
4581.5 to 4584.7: 11.08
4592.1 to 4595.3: 12.7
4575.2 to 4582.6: 12.24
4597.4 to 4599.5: 13.44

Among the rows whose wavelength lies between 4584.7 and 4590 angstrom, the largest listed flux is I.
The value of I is 13.21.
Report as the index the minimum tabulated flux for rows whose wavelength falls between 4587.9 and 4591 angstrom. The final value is 12.66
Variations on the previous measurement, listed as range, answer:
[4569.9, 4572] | 12.47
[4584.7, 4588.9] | 12.58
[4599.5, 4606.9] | 12.29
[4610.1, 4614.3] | 12.8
